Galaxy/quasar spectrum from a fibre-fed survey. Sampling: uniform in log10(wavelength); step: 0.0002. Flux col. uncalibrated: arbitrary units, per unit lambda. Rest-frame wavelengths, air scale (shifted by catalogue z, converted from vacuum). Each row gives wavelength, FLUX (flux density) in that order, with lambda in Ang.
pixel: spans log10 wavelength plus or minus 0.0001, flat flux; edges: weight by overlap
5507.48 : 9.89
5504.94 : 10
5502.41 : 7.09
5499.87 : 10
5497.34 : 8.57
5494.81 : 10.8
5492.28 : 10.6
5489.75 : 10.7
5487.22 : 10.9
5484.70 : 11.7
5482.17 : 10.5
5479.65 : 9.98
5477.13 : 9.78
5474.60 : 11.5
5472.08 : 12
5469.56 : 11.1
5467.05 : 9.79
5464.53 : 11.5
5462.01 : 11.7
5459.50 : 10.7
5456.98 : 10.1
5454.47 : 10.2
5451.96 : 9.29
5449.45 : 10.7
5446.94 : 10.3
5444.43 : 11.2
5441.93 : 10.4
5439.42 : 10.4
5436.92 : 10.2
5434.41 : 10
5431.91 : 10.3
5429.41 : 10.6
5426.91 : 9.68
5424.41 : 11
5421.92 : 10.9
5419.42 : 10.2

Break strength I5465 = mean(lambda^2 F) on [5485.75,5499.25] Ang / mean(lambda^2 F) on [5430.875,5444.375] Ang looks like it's 1.02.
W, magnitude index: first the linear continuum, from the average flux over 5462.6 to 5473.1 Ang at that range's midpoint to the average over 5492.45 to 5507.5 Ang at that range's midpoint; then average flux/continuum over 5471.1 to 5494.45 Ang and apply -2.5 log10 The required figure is -0.05 mag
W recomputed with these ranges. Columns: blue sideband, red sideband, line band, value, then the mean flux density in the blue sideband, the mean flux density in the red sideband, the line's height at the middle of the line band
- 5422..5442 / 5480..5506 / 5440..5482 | -0.043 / 10.4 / 10.1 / 10.2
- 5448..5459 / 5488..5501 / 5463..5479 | -0.081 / 10.1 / 10.2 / 10.1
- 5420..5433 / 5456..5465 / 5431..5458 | 0.048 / 10.5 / 11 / 10.7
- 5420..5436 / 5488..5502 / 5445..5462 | -0.014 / 10.4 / 9.97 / 10.2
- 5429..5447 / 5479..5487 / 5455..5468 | -0.012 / 10.4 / 10.8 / 10.6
